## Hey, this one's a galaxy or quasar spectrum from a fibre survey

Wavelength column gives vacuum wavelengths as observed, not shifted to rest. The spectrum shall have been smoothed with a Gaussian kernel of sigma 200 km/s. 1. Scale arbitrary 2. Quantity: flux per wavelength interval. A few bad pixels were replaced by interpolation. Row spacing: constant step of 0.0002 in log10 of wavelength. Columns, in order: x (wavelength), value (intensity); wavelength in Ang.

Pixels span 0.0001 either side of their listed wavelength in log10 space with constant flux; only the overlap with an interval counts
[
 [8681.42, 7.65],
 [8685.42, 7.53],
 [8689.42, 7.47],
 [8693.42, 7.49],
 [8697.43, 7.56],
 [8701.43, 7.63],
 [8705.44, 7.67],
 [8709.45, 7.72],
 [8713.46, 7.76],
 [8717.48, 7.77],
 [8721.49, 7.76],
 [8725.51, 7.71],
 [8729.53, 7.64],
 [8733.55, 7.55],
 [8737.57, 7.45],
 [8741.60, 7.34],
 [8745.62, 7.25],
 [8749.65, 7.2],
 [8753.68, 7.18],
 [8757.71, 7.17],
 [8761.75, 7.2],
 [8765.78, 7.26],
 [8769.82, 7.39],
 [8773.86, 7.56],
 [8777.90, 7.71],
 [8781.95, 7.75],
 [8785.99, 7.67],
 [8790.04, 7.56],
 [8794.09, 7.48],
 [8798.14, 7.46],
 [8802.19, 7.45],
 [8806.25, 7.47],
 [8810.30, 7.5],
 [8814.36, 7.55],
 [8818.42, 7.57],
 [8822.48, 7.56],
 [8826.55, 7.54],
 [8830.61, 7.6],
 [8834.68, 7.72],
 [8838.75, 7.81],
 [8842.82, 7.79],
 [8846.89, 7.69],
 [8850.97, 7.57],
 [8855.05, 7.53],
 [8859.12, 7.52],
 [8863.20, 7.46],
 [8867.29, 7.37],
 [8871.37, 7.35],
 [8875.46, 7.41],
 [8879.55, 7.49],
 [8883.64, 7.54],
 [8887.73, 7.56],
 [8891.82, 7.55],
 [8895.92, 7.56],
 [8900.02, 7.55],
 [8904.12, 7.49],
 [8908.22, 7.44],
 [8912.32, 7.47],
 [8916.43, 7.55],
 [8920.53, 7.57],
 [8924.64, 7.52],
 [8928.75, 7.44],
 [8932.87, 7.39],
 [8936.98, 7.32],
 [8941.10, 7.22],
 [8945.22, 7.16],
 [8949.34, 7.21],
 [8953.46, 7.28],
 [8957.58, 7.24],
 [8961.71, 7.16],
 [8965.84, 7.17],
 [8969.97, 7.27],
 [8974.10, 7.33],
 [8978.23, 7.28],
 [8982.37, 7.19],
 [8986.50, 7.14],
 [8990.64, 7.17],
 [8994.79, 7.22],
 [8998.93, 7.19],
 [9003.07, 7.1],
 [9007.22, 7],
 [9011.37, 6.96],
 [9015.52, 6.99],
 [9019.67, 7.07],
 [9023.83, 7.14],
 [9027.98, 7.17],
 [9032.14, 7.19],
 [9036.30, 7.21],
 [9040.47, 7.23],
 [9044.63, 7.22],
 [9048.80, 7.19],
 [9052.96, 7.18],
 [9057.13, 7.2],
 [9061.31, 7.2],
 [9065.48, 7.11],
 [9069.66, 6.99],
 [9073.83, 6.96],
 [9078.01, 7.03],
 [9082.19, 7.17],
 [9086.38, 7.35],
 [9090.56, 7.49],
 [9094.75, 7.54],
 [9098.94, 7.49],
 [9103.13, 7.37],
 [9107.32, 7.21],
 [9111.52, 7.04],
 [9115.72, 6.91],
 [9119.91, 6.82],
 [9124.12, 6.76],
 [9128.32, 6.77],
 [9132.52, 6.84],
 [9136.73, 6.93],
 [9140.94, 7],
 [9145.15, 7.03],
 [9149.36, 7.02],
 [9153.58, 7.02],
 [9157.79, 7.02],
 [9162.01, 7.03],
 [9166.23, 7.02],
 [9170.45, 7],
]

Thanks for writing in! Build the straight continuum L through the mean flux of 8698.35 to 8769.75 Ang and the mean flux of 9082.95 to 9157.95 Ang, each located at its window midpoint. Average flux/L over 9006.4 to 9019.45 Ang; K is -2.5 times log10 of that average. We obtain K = 0.031 mag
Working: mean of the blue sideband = 7.48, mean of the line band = 7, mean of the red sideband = 7.09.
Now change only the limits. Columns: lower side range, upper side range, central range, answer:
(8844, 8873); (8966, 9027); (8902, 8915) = -0.01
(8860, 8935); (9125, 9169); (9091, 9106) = -0.06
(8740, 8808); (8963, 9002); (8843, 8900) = -0.03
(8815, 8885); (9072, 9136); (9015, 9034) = 0.02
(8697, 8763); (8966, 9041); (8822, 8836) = -0.03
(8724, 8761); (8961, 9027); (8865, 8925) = -0.04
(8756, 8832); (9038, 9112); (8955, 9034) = 0.02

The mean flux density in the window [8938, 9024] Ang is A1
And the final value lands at 7.17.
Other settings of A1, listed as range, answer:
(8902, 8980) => 7.34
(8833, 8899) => 7.56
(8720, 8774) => 7.4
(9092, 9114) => 7.33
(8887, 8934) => 7.51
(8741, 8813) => 7.43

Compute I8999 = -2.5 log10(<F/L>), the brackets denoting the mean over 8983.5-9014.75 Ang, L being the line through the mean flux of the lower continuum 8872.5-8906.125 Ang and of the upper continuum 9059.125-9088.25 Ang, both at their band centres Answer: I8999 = 0.02 mag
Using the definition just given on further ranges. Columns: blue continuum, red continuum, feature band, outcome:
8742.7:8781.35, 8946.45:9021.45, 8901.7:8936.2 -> -0.039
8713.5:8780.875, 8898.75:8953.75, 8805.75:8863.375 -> -0.024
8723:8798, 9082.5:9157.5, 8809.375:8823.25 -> -0.022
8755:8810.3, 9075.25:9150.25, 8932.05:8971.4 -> 0.006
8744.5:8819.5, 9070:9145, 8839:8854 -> -0.045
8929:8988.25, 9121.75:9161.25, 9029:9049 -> -0.014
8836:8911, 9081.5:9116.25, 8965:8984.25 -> 0.027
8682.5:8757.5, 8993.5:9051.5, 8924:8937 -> -0.024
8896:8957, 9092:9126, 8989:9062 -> 0.018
